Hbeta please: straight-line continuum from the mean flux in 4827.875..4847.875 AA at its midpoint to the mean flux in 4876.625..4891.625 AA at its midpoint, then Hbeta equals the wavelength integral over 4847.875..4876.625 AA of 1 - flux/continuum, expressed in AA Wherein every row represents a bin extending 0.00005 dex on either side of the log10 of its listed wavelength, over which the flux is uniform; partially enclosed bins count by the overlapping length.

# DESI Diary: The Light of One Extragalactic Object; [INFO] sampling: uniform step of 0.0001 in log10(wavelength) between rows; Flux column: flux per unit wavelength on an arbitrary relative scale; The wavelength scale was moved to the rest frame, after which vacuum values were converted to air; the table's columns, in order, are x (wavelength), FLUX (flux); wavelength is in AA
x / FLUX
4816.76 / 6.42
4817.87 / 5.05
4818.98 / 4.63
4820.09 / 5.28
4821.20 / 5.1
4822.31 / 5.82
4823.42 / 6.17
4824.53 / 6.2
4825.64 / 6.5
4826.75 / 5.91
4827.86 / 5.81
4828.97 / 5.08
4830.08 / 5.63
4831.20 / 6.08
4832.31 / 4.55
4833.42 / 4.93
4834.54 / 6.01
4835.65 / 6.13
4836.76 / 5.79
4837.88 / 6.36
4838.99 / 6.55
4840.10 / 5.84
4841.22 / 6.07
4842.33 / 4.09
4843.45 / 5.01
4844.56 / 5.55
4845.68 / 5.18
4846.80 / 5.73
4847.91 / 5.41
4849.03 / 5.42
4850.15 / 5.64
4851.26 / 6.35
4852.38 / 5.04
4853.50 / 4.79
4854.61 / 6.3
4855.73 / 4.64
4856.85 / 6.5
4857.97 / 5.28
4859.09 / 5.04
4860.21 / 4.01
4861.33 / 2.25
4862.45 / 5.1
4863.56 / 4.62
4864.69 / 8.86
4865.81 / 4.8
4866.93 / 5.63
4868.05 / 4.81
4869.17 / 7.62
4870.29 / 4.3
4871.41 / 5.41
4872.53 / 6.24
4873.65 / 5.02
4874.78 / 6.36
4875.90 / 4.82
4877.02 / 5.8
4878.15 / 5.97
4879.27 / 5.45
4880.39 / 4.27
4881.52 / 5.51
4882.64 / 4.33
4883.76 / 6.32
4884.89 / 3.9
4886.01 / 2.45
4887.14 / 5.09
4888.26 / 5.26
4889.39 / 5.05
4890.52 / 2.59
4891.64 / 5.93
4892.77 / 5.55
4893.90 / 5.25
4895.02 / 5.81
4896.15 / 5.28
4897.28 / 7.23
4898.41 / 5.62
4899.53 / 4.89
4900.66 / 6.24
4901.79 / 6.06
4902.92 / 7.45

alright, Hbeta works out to -1.3 AA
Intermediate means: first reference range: 5.57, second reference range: 4.8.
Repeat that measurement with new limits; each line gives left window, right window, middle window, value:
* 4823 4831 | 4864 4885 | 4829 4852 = 0.84 AA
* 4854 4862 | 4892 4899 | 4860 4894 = 1.21 AA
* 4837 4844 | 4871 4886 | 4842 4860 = 0.57 AA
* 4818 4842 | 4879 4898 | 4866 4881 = -0.88 AA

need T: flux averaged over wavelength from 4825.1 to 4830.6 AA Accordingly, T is 5.79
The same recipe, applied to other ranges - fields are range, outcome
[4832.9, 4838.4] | 5.84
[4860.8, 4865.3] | 5.22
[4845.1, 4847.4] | 5.45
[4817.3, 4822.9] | 5.18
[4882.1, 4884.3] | 5.34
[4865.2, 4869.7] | 5.74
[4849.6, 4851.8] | 6.01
